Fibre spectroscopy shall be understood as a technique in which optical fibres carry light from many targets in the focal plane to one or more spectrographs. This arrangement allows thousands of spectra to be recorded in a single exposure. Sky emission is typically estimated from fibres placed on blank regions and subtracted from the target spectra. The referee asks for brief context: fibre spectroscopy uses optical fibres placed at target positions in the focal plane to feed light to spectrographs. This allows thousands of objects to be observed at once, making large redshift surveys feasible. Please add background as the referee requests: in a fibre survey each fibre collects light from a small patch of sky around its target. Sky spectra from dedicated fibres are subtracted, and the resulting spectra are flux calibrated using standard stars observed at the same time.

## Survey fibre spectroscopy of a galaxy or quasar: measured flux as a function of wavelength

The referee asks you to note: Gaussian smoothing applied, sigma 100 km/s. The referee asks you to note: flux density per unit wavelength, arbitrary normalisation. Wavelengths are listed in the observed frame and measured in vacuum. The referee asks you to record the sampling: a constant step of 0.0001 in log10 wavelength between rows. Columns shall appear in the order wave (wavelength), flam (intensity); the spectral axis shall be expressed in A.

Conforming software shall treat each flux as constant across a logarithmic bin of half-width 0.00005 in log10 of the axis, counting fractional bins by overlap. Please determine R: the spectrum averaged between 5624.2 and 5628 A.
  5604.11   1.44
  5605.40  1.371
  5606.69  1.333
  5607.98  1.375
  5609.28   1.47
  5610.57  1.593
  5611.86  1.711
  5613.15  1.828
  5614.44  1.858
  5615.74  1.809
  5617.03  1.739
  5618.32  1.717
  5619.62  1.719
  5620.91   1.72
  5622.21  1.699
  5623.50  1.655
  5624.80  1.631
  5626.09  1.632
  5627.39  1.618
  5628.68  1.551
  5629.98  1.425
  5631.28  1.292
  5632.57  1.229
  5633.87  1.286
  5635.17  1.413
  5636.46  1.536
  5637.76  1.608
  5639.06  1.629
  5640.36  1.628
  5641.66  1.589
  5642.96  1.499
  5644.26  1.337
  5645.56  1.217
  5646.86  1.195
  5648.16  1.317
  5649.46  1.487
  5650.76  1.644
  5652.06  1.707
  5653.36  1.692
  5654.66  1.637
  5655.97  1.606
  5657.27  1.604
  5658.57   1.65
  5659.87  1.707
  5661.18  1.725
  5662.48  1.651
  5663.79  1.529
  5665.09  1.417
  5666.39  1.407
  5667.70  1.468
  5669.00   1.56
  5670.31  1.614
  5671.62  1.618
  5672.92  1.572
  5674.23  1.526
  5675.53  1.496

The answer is 1.63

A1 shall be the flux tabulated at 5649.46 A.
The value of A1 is 1.487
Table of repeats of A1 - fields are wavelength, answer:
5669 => 1.56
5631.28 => 1.292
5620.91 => 1.72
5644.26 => 1.337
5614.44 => 1.858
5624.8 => 1.631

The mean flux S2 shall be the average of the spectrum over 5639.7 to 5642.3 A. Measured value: 1.61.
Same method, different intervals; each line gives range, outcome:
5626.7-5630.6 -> 1.53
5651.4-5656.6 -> 1.66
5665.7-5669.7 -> 1.48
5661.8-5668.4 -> 1.5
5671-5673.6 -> 1.6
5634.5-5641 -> 1.56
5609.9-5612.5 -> 1.65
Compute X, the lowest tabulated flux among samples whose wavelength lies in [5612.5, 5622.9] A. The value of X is 1.699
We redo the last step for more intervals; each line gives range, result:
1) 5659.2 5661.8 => 1.707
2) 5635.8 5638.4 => 1.536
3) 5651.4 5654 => 1.692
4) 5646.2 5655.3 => 1.195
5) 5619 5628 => 1.618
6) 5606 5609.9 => 1.333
